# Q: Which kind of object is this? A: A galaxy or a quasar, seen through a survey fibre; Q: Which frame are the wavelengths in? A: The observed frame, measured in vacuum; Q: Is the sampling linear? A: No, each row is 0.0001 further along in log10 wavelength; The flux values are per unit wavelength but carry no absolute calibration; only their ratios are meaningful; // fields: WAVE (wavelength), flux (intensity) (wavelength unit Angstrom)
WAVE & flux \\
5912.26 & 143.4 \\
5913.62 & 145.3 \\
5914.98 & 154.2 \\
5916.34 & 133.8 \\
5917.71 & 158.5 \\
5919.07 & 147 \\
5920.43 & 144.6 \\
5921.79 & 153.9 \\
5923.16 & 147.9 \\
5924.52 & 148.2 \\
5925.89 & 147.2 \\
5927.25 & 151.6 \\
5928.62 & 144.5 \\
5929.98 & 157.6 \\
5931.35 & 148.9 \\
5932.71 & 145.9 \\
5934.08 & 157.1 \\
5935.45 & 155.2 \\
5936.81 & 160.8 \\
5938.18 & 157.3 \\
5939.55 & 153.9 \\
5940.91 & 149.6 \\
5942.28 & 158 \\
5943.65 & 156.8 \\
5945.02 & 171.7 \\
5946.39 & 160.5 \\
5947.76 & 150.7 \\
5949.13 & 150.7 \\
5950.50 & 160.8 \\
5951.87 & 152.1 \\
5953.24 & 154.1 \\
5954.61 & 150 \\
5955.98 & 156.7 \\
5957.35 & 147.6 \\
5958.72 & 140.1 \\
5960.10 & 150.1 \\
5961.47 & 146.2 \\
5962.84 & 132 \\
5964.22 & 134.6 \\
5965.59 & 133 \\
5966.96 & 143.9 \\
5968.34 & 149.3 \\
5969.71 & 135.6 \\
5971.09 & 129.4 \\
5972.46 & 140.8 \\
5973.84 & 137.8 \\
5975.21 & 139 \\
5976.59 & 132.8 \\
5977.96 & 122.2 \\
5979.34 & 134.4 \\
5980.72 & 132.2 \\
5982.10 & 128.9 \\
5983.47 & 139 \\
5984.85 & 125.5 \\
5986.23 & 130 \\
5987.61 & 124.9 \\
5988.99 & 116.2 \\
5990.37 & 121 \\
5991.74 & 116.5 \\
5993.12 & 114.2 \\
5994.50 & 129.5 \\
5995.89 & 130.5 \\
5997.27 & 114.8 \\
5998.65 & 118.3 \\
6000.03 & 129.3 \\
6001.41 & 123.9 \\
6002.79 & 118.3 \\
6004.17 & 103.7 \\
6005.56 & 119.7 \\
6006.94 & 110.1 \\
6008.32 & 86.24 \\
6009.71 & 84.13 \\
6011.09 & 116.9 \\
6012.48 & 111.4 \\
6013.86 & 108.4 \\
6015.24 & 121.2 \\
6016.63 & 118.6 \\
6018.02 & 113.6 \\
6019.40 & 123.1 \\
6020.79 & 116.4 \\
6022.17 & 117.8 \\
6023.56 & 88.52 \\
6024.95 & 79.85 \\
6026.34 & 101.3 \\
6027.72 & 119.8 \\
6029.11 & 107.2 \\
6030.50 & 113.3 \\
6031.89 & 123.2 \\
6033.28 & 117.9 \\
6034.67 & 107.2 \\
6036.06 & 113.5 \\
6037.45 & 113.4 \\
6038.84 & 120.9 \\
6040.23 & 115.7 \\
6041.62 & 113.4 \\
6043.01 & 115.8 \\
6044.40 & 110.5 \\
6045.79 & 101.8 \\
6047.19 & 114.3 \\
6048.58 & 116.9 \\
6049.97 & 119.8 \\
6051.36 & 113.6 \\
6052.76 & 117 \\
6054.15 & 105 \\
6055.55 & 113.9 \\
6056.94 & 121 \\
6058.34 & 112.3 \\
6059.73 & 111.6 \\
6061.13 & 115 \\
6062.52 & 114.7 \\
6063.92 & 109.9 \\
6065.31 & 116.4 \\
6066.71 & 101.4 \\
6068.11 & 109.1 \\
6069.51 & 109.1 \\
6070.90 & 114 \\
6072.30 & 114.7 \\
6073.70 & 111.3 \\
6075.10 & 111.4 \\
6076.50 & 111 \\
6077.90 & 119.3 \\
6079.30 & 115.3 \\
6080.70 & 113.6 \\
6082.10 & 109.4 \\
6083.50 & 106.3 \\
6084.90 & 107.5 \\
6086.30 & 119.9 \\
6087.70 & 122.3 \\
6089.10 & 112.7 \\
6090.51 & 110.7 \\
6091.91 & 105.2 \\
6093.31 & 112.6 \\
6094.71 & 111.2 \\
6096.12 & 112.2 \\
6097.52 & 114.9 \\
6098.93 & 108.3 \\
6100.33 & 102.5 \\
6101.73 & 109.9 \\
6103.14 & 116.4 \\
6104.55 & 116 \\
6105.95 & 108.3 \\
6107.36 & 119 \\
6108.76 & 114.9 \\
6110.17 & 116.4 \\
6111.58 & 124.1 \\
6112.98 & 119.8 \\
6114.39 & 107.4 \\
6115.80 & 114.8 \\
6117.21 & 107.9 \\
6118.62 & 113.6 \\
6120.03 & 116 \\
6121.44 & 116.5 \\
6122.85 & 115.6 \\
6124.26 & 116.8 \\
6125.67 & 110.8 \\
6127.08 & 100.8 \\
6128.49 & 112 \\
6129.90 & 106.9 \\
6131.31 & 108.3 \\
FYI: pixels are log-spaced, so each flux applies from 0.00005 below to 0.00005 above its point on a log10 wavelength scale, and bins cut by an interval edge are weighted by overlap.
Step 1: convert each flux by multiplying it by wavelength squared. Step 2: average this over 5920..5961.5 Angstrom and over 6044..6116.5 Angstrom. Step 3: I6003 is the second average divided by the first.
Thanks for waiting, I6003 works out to 0.77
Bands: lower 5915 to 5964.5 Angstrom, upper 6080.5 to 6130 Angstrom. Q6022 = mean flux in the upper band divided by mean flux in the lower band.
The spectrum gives 0.75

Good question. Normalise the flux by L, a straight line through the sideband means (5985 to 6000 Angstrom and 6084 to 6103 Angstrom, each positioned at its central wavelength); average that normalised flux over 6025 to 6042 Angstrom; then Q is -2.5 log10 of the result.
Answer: 0.049 mag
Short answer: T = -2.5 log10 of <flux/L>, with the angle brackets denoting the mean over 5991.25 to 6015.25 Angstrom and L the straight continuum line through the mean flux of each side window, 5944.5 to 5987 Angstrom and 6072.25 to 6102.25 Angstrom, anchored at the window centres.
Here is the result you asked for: 0.17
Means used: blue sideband 142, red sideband 112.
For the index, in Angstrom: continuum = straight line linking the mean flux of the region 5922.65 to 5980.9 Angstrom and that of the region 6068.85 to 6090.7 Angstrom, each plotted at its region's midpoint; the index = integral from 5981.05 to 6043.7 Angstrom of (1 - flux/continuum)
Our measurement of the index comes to 7.6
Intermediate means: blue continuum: 147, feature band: 115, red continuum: 113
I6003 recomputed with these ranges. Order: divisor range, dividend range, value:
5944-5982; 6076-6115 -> 0.82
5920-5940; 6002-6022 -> 0.75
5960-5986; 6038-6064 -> 0.86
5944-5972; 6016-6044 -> 0.78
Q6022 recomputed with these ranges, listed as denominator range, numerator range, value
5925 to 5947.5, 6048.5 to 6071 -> 0.73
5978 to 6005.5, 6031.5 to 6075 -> 0.92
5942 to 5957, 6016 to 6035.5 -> 0.71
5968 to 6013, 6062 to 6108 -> 0.91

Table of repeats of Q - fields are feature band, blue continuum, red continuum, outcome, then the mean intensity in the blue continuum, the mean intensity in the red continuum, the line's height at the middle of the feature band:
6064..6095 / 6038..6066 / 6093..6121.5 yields 0.016 mag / 114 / 113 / 114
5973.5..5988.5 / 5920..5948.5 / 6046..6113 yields 0.074 mag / 153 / 113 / 140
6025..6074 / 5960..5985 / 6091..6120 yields 0.092 mag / 136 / 113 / 123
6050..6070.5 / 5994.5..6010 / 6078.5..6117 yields 0.009 mag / 114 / 113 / 113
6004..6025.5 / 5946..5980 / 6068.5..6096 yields 0.203 mag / 143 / 112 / 130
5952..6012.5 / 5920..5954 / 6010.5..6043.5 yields 0.036 mag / 154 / 112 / 133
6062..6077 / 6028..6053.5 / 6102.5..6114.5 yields 0.038 mag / 114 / 116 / 115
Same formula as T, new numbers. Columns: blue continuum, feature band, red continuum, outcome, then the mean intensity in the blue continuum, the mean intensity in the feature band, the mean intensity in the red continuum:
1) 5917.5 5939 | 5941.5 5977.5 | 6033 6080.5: -0.03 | 152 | 147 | 113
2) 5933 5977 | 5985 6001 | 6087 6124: 0.14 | 148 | 122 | 113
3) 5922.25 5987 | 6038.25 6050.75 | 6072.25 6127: 0.10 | 146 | 114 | 113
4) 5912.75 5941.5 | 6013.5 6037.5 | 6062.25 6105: 0.14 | 151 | 111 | 112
